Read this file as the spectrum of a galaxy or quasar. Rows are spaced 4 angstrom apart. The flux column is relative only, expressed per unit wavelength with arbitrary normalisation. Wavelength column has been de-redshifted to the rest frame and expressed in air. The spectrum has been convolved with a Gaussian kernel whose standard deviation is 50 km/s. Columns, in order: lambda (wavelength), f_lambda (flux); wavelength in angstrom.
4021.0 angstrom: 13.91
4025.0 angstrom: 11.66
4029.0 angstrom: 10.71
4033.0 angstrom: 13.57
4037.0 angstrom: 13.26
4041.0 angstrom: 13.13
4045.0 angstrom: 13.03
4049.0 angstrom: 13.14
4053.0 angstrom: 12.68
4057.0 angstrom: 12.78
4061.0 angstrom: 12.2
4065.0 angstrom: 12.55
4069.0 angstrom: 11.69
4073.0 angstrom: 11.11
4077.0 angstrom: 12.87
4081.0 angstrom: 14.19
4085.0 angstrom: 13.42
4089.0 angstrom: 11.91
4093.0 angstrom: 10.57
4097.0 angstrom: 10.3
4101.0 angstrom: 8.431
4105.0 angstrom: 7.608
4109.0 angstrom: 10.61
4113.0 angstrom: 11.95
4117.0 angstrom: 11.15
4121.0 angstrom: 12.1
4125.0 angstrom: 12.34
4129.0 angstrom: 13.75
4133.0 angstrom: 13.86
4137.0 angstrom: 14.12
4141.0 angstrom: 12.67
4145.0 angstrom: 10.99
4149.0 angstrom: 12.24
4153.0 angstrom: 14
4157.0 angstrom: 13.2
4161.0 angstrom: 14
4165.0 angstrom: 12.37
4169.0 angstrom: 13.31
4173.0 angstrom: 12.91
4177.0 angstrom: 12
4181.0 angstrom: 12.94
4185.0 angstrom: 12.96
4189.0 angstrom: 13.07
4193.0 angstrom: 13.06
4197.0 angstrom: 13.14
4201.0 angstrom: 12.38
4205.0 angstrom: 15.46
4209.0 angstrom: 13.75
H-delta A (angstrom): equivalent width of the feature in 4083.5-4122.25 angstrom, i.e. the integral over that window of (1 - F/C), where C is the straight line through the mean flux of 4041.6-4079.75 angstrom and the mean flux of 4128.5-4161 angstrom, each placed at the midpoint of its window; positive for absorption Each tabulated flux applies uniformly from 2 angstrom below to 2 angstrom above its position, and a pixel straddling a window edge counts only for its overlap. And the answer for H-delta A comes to 6.3 angstrom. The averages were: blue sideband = 12.5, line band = 10.7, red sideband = 13.1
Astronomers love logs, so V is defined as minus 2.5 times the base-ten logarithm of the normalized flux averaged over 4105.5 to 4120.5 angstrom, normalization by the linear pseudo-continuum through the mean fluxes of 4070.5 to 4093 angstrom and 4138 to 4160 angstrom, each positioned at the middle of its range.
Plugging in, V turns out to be 0.15 mag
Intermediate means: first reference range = 12.5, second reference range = 12.8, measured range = 11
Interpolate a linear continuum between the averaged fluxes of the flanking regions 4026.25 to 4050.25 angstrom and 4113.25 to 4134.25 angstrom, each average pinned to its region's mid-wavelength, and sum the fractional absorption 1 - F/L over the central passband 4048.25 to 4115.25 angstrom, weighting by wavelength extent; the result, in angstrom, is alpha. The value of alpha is 5.48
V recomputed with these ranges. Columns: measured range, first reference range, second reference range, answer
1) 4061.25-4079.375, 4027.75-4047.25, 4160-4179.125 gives 0.06 mag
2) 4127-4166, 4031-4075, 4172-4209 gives -0.01 mag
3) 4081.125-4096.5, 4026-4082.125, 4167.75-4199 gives 0.05 mag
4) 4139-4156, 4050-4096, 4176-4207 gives 0.03 mag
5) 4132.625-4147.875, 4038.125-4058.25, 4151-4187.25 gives 0.02 mag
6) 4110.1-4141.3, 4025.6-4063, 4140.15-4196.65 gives 0.01 mag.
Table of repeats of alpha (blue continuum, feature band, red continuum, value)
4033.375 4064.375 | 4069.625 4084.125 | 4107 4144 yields 0.1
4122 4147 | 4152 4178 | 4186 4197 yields -0.2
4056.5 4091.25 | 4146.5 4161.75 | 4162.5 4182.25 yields -0.7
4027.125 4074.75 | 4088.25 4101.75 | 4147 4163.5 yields 2.6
